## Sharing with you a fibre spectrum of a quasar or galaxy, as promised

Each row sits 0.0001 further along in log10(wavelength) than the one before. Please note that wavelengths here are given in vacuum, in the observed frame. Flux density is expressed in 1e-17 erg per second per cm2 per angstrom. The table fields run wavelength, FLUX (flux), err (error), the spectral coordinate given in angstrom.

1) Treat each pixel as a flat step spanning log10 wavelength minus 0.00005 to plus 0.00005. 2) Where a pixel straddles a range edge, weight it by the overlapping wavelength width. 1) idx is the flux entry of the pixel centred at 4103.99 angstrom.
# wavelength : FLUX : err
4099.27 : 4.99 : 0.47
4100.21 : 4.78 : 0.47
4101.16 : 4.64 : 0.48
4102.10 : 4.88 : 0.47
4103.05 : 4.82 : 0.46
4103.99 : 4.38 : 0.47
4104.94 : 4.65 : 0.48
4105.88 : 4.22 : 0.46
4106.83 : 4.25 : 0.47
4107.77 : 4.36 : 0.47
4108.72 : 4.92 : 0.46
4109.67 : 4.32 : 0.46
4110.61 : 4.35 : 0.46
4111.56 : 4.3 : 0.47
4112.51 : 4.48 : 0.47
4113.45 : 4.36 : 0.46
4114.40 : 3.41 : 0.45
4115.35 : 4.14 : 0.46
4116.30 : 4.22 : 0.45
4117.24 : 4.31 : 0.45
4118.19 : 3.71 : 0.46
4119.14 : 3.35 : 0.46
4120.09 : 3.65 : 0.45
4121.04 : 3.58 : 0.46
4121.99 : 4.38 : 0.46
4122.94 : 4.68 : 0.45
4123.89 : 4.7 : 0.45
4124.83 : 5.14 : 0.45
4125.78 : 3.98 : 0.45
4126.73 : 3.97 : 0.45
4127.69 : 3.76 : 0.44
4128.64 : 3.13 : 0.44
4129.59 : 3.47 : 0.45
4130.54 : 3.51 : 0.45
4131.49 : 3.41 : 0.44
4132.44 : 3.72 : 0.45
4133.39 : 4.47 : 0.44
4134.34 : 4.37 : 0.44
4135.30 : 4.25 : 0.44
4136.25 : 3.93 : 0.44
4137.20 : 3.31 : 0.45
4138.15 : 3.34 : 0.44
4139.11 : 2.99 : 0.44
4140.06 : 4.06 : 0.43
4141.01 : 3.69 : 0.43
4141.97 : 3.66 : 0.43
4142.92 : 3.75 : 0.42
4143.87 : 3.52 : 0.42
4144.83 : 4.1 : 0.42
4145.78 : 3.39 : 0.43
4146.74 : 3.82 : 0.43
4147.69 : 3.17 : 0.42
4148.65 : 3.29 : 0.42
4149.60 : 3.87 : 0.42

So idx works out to 4.38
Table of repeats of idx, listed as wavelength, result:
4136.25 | 3.93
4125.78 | 3.98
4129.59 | 3.47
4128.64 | 3.13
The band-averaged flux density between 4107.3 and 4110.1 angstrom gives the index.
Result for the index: 4.53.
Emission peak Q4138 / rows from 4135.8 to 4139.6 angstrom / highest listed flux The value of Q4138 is 3.93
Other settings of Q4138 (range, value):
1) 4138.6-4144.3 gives 4.06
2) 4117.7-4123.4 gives 4.68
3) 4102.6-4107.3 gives 4.82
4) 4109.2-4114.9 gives 4.48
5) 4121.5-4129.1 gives 5.14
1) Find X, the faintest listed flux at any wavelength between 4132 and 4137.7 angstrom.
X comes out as 3.31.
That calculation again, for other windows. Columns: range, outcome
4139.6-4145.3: 3.52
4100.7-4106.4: 4.22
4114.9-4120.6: 3.35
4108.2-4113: 4.3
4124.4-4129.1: 3.13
